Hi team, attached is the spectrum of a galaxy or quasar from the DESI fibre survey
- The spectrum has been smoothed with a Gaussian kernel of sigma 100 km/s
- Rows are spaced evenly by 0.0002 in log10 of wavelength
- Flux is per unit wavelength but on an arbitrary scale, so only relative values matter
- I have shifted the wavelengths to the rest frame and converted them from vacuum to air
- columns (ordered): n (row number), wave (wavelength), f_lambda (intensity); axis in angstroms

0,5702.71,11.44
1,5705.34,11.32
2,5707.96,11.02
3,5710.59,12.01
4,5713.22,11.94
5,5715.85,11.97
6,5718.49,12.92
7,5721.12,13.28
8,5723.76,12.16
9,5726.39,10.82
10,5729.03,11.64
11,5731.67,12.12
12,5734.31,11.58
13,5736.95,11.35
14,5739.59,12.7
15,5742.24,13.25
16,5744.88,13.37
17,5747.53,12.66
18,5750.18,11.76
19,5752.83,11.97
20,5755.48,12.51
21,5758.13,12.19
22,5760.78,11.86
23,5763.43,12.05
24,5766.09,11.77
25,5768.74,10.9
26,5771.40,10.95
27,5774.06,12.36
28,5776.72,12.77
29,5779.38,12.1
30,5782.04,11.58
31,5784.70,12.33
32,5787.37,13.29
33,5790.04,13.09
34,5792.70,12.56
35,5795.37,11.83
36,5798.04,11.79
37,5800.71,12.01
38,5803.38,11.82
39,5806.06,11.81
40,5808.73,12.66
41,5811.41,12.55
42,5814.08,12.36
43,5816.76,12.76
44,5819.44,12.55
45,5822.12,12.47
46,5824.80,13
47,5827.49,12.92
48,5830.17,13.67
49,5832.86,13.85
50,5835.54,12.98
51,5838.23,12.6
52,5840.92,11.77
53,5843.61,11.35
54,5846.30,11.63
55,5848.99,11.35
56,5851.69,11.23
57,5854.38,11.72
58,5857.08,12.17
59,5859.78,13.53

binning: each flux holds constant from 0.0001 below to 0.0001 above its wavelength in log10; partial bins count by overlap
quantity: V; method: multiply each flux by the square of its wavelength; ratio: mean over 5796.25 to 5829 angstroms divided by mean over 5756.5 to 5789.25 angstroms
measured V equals 1.04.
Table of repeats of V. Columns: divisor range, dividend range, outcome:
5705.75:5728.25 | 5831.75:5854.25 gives 1.05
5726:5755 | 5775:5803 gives 1.03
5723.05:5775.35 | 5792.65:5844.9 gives 1.06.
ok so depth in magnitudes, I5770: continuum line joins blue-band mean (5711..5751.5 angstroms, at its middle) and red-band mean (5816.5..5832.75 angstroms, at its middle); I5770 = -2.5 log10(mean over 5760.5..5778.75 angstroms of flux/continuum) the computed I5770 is 0.06 mag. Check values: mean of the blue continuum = 12.2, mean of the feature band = 11.8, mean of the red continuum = 13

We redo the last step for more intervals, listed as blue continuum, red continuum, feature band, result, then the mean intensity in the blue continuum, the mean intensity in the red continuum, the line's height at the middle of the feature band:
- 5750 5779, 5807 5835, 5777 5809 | 0.01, 11.9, 12.9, 12.4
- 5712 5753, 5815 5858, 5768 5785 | 0.04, 12.2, 12.4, 12.3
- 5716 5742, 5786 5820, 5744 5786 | 0.02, 12.1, 12.4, 12.2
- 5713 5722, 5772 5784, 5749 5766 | 0.02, 12.6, 12.1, 12.3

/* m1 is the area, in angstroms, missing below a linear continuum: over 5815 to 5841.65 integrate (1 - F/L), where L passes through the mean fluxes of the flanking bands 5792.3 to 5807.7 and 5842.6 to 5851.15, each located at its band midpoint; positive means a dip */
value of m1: -2.8 angstroms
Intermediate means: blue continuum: 11.9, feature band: 12.9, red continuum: 11.4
